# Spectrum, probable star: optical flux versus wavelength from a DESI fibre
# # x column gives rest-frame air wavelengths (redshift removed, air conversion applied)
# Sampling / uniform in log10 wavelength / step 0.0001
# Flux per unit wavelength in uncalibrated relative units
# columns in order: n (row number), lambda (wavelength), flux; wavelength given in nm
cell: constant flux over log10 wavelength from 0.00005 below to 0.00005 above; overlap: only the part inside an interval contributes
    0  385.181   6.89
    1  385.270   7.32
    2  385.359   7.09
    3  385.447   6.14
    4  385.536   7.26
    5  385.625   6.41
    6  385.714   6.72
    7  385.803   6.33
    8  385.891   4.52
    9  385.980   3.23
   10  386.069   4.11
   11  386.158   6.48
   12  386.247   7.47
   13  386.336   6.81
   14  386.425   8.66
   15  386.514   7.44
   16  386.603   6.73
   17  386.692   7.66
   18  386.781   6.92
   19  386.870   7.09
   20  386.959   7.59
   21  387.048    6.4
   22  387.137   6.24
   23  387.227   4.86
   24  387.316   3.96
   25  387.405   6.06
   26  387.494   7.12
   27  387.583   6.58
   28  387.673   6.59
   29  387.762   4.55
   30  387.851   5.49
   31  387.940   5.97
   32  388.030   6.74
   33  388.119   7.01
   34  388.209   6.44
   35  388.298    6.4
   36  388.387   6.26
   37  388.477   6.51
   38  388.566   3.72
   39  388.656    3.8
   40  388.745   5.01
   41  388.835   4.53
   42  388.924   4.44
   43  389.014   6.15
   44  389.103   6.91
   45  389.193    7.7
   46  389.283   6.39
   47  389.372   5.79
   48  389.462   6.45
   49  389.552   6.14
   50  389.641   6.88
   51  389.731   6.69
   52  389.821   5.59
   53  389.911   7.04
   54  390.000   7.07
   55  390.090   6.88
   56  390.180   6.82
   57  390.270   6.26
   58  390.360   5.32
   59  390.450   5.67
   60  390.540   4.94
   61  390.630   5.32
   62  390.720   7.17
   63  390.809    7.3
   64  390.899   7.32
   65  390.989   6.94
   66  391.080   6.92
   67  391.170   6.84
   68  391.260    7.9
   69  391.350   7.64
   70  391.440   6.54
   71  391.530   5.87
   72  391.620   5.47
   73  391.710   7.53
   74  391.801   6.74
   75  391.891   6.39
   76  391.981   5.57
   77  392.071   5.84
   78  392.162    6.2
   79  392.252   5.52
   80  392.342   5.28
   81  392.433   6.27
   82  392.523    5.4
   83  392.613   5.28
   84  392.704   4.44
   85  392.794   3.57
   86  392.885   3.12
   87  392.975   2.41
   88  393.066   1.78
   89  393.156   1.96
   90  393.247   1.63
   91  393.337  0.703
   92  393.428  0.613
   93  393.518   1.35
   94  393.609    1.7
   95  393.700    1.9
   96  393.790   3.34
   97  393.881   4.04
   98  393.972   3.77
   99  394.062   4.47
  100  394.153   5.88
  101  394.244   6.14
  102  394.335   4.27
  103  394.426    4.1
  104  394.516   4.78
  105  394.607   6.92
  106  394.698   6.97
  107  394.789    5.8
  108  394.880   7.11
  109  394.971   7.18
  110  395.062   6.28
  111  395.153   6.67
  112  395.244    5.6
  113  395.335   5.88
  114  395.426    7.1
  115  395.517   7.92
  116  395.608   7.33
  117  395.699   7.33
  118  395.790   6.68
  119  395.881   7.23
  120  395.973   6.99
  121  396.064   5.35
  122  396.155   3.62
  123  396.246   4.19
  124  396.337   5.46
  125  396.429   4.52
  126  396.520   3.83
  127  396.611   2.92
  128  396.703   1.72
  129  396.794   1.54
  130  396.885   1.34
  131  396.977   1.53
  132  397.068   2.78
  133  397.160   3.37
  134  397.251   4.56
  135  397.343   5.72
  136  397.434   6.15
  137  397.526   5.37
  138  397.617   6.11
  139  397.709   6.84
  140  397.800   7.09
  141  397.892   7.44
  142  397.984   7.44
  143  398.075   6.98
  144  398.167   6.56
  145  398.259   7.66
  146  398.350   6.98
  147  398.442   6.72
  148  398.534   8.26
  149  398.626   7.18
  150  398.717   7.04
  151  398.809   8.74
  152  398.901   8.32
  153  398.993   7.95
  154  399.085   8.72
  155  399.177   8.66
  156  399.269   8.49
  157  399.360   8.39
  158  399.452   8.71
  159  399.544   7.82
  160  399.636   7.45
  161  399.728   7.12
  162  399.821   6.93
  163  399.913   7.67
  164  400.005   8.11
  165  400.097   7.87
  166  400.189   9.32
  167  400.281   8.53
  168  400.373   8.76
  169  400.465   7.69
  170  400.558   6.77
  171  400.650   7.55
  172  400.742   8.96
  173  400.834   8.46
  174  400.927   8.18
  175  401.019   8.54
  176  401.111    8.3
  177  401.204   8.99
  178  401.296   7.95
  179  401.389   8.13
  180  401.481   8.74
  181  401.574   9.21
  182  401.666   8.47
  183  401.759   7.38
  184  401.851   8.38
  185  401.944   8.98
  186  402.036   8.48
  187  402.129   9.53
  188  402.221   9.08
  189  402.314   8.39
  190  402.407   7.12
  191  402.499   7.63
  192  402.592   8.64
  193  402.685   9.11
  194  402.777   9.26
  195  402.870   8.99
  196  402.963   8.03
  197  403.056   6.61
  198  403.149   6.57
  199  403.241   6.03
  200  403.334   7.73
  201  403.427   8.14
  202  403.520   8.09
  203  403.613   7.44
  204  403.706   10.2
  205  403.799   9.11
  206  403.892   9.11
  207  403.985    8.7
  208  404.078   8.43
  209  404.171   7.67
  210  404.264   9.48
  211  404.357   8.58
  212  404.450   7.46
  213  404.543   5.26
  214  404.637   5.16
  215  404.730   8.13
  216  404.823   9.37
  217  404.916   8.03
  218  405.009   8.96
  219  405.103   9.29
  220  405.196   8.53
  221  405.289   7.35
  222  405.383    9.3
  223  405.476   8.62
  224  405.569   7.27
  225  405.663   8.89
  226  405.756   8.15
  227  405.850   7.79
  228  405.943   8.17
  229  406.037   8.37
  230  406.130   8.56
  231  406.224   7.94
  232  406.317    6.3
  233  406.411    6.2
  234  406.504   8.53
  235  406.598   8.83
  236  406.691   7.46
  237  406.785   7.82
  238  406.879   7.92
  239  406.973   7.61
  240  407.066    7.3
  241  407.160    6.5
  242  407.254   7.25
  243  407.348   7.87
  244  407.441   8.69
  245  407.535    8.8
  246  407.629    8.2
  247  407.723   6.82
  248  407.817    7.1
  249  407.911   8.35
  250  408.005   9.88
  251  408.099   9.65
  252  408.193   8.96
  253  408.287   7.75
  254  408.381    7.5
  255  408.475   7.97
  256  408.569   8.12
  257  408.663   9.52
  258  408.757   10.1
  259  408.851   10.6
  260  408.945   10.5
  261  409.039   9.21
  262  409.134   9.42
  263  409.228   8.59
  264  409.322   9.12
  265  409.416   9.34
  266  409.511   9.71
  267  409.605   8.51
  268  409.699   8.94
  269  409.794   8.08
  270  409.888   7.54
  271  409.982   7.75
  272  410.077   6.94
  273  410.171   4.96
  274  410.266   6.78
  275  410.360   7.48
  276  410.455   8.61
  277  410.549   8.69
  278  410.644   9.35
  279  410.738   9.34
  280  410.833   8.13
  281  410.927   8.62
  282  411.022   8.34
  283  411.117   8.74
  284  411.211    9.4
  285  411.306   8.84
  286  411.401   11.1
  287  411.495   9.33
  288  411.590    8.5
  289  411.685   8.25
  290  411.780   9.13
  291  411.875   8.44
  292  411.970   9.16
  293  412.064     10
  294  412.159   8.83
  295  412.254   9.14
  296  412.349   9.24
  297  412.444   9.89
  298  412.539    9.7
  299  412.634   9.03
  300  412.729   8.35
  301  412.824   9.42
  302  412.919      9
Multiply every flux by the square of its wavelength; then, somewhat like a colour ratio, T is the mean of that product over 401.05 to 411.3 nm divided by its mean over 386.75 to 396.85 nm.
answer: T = 1.62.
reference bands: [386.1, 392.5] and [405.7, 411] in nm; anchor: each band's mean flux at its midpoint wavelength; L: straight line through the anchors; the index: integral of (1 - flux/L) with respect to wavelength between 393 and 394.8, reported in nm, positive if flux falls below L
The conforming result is 0.86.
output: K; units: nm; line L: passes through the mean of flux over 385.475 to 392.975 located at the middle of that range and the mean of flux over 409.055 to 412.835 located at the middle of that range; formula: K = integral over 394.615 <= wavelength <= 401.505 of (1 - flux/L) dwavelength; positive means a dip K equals 0.46 nm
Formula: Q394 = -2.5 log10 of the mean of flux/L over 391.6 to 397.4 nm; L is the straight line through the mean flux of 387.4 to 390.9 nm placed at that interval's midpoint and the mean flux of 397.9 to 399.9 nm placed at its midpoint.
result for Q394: 0.44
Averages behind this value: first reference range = 6.11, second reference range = 7.71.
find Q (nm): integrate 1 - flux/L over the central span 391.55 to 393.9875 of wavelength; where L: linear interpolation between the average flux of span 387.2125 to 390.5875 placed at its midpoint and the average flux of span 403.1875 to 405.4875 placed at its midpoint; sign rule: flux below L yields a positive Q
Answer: 0.93 nm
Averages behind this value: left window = 5.98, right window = 8.16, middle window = 4.01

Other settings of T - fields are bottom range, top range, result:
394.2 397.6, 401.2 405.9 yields 1.64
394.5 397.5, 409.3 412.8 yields 1.79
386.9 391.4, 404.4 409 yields 1.43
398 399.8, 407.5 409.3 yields 1.19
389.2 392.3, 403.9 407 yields 1.34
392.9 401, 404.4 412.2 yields 1.50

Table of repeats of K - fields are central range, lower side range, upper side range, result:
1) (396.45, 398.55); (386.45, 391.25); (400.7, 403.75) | 0.686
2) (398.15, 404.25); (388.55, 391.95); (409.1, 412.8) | -0.471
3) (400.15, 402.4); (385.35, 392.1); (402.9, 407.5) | -0.262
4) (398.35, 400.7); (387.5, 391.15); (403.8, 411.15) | -0.193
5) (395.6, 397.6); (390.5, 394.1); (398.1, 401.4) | 0.636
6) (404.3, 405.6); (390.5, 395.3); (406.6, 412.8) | -0.064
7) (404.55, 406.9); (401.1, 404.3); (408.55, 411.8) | 0.140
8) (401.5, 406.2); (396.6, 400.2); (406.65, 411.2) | -0.490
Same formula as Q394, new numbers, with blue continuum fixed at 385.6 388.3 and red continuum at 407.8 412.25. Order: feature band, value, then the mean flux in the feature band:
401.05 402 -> -0.08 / 8.45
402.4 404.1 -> -0.02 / 8.18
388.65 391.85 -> 0.04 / 6.36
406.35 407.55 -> 0.09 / 7.71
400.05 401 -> -0.07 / 8.22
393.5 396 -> 0.27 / 5.56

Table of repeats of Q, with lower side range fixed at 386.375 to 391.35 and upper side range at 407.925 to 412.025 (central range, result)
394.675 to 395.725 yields 0.04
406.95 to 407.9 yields 0.09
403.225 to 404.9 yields 0.00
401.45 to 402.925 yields -0.14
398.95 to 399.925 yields -0.06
